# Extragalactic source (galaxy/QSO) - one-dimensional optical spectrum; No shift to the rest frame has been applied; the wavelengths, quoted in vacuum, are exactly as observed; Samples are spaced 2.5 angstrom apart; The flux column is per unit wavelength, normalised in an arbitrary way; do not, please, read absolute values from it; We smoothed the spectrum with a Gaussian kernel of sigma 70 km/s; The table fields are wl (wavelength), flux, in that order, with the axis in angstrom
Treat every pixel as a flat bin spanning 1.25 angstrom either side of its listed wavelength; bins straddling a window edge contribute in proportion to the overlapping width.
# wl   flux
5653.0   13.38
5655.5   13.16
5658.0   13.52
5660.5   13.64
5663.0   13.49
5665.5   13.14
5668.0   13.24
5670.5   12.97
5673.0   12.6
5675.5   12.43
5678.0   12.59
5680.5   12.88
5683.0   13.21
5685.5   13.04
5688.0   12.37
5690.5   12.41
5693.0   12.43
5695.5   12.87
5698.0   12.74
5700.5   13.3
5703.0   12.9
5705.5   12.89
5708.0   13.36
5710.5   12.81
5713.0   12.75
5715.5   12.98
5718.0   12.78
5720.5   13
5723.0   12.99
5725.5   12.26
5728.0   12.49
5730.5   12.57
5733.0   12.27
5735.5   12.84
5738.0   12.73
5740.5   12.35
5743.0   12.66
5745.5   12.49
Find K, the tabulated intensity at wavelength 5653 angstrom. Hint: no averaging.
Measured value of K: 13.38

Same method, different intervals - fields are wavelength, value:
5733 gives 12.27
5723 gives 12.99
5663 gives 13.49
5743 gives 12.66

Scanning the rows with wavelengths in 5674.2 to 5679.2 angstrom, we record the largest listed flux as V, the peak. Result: 12.59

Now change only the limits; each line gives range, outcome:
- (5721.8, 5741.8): 12.99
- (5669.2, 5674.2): 12.97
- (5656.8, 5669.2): 13.64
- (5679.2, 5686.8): 13.21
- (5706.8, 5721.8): 13.36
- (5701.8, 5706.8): 12.9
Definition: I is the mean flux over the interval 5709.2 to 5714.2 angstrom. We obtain 12.8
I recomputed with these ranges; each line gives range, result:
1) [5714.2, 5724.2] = 12.9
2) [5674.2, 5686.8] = 12.8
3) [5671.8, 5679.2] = 12.5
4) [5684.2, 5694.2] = 12.6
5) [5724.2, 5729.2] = 12.4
